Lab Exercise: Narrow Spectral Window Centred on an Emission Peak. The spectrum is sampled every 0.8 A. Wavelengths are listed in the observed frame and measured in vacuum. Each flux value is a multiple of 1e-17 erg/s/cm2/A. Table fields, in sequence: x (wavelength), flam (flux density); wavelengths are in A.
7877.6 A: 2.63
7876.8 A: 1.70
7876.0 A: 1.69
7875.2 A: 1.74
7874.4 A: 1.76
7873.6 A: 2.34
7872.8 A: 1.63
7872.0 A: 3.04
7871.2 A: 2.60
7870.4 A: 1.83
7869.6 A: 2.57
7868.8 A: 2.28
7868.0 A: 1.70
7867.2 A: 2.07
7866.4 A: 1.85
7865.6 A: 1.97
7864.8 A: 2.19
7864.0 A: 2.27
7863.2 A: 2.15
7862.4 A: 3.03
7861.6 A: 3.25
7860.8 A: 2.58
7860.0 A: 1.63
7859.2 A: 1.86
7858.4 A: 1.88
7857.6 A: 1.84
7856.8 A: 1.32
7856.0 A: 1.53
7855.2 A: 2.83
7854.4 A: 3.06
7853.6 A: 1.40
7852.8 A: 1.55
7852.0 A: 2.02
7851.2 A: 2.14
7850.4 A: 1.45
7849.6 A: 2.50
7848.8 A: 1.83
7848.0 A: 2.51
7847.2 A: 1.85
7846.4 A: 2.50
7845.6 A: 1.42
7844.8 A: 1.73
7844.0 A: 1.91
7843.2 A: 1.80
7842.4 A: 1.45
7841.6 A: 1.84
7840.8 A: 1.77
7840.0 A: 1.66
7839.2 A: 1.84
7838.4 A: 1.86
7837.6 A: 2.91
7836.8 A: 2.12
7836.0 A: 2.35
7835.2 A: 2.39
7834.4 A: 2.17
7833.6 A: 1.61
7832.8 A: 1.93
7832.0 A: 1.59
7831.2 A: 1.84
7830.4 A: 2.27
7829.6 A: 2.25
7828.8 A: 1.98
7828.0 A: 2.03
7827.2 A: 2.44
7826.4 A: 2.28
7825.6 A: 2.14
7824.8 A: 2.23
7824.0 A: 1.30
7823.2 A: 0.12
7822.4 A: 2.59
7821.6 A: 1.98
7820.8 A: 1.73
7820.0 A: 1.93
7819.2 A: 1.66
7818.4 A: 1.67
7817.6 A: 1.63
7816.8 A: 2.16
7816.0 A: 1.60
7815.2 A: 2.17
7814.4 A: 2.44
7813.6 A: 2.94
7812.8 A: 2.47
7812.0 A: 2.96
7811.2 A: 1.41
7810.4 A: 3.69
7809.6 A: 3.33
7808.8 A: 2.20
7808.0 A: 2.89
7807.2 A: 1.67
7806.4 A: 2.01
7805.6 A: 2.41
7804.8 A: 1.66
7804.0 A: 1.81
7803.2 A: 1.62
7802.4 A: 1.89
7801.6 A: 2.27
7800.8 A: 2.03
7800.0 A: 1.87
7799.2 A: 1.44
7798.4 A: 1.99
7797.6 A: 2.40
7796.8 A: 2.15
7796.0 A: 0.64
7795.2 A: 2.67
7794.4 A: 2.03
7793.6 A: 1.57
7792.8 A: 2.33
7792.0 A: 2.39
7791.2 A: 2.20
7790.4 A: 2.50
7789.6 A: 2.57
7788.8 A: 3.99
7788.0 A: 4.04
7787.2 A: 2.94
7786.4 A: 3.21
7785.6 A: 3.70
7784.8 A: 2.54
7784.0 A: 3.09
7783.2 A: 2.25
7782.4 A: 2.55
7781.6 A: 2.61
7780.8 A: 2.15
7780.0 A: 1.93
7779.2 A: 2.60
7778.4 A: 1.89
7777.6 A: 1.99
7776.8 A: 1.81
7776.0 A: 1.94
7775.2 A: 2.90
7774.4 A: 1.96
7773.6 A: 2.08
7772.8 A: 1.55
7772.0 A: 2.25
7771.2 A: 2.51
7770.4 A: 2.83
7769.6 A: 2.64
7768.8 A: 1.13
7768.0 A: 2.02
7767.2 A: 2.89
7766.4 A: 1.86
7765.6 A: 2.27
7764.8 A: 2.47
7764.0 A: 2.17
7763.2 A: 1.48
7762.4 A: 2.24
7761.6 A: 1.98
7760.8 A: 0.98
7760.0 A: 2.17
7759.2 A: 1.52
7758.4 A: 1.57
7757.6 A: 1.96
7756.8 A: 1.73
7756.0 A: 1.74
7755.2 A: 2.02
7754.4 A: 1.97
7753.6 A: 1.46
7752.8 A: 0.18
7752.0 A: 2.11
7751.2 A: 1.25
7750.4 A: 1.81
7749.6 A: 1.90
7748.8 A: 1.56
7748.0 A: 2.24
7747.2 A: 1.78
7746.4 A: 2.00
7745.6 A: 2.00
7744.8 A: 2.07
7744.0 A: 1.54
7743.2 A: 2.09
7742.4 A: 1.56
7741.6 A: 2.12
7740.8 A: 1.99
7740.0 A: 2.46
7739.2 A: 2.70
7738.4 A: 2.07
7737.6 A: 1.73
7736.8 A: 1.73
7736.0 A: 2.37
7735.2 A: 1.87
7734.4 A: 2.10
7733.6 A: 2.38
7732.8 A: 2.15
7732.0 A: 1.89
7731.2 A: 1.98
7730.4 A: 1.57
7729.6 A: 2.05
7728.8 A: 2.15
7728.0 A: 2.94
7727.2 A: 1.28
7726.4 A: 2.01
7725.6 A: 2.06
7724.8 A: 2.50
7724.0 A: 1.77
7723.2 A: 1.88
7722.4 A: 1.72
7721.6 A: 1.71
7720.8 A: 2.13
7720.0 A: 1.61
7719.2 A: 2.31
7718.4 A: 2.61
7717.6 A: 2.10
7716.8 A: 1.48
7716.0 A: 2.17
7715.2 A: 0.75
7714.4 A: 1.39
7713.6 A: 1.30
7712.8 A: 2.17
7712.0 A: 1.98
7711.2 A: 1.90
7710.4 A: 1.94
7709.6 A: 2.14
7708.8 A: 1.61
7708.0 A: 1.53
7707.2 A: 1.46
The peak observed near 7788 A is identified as H-alpha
